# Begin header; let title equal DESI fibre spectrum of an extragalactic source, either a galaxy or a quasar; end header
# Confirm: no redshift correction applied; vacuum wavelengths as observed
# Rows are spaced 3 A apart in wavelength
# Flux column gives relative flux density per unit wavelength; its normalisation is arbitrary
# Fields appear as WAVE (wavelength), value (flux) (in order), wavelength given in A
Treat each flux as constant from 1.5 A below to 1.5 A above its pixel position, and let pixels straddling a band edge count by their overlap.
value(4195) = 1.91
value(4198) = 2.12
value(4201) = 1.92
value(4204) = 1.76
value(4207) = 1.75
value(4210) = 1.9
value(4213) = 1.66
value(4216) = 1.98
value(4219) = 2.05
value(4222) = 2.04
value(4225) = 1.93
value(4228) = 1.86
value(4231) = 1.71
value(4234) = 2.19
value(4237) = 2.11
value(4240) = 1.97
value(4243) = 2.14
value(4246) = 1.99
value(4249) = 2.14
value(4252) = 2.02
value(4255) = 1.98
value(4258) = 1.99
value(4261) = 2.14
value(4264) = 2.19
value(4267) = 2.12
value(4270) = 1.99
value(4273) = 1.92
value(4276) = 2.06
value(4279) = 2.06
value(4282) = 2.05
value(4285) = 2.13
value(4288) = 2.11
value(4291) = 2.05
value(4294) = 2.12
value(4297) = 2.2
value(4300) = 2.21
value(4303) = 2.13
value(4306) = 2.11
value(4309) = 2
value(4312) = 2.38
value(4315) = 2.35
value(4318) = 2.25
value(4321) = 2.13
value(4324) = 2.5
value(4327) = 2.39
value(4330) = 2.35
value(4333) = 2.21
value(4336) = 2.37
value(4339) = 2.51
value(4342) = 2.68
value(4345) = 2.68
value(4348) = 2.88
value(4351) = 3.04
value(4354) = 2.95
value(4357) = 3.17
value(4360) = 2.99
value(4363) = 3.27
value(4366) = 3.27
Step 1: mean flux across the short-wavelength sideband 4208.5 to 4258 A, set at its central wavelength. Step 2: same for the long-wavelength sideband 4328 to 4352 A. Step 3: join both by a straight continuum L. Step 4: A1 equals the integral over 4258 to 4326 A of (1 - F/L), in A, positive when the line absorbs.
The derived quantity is 4.8 A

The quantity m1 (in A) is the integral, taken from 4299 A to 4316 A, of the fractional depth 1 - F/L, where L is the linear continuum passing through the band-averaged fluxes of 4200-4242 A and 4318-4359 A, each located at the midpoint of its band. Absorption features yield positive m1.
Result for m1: 1.6 A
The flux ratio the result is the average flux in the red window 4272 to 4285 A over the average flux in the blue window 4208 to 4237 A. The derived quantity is 1.06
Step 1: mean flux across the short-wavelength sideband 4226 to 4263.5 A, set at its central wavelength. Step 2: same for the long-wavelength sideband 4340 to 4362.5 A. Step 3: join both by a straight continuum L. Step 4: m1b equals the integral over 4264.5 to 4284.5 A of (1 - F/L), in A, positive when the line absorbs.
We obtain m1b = 2.0 A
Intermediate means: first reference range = 2.02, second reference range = 2.92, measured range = 2.05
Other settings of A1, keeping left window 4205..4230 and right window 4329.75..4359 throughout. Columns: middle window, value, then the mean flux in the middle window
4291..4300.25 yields 0.9 A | 2.15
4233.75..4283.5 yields 2.1 A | 2.06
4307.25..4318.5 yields 1.2 A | 2.24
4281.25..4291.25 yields 1.0 A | 2.09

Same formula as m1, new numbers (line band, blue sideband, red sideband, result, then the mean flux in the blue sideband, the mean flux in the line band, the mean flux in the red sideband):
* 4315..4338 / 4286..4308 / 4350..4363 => 2.4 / 2.13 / 2.32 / 3.06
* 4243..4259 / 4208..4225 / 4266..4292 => -0.3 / 1.92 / 2.04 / 2.05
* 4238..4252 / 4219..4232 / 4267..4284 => -0.7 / 1.91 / 2.06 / 2.03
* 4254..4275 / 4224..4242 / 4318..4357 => 1.0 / 1.97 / 2.05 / 2.57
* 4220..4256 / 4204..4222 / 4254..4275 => -0.9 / 1.87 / 2.01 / 2.05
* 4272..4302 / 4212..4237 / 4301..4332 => 0.9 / 1.94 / 2.09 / 2.26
